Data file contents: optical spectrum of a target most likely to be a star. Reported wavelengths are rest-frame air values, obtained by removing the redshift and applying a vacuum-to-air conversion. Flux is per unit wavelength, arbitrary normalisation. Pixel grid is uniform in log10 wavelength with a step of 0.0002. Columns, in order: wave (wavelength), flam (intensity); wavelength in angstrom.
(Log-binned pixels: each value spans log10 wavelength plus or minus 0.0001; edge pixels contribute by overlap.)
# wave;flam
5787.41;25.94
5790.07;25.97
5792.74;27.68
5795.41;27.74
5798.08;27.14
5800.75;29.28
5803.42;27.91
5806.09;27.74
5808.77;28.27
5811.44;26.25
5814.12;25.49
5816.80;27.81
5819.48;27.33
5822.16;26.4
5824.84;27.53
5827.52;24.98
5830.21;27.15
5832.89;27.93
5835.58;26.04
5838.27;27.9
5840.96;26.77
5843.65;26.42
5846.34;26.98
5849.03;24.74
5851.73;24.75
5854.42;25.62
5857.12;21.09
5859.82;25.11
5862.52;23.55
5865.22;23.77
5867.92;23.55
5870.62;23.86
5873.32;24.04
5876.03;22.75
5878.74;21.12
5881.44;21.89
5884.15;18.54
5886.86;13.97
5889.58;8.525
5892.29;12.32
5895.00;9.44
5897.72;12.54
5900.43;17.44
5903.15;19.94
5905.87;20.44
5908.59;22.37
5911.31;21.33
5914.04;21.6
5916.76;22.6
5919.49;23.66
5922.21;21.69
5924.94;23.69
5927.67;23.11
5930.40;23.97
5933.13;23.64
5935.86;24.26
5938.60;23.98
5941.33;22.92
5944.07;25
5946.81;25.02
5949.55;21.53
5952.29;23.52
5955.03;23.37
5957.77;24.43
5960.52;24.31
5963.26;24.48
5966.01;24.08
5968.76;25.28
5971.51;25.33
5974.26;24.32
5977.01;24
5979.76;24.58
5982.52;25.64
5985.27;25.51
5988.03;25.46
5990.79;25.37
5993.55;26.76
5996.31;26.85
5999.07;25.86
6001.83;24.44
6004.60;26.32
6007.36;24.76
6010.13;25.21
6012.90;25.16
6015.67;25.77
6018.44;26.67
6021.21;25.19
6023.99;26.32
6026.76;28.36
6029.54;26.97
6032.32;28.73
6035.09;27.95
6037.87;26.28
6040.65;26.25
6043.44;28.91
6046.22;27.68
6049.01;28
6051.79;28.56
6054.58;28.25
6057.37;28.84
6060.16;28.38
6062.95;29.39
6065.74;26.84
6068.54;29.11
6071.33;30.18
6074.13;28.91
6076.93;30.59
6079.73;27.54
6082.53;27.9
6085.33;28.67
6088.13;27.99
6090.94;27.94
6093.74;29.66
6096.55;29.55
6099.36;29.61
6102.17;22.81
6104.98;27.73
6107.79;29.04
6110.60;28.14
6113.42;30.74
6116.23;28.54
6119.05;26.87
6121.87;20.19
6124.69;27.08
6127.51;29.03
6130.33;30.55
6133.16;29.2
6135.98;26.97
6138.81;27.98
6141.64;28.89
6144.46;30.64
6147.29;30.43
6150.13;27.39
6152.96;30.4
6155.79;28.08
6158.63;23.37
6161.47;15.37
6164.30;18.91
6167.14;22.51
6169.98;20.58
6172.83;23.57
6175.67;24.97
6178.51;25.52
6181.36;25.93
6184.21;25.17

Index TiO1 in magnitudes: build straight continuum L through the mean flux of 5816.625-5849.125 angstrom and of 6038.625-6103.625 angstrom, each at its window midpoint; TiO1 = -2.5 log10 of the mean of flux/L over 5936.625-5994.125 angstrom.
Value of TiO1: 0.132 mag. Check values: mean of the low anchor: 26.8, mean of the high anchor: 28.3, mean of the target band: 24.5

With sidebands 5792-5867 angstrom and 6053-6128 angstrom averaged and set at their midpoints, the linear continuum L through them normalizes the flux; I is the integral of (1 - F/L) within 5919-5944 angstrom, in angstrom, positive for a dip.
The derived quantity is 3.3 angstrom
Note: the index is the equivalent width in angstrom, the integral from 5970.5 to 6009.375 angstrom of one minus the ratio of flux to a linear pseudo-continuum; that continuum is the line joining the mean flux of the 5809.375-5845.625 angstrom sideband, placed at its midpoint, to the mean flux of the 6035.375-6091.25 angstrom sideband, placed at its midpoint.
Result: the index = 3.5 angstrom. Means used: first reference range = 26.8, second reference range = 28.3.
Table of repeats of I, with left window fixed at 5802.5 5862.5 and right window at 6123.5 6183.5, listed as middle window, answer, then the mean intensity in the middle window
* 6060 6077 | -1.87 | 29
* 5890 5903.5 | 6.55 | 13.5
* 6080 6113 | -2.61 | 28.2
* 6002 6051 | -1.05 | 26.7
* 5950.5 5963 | 1.11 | 23.9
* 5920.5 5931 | 1.26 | 23.1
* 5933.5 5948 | 1.12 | 24.2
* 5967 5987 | 0.95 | 24.9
